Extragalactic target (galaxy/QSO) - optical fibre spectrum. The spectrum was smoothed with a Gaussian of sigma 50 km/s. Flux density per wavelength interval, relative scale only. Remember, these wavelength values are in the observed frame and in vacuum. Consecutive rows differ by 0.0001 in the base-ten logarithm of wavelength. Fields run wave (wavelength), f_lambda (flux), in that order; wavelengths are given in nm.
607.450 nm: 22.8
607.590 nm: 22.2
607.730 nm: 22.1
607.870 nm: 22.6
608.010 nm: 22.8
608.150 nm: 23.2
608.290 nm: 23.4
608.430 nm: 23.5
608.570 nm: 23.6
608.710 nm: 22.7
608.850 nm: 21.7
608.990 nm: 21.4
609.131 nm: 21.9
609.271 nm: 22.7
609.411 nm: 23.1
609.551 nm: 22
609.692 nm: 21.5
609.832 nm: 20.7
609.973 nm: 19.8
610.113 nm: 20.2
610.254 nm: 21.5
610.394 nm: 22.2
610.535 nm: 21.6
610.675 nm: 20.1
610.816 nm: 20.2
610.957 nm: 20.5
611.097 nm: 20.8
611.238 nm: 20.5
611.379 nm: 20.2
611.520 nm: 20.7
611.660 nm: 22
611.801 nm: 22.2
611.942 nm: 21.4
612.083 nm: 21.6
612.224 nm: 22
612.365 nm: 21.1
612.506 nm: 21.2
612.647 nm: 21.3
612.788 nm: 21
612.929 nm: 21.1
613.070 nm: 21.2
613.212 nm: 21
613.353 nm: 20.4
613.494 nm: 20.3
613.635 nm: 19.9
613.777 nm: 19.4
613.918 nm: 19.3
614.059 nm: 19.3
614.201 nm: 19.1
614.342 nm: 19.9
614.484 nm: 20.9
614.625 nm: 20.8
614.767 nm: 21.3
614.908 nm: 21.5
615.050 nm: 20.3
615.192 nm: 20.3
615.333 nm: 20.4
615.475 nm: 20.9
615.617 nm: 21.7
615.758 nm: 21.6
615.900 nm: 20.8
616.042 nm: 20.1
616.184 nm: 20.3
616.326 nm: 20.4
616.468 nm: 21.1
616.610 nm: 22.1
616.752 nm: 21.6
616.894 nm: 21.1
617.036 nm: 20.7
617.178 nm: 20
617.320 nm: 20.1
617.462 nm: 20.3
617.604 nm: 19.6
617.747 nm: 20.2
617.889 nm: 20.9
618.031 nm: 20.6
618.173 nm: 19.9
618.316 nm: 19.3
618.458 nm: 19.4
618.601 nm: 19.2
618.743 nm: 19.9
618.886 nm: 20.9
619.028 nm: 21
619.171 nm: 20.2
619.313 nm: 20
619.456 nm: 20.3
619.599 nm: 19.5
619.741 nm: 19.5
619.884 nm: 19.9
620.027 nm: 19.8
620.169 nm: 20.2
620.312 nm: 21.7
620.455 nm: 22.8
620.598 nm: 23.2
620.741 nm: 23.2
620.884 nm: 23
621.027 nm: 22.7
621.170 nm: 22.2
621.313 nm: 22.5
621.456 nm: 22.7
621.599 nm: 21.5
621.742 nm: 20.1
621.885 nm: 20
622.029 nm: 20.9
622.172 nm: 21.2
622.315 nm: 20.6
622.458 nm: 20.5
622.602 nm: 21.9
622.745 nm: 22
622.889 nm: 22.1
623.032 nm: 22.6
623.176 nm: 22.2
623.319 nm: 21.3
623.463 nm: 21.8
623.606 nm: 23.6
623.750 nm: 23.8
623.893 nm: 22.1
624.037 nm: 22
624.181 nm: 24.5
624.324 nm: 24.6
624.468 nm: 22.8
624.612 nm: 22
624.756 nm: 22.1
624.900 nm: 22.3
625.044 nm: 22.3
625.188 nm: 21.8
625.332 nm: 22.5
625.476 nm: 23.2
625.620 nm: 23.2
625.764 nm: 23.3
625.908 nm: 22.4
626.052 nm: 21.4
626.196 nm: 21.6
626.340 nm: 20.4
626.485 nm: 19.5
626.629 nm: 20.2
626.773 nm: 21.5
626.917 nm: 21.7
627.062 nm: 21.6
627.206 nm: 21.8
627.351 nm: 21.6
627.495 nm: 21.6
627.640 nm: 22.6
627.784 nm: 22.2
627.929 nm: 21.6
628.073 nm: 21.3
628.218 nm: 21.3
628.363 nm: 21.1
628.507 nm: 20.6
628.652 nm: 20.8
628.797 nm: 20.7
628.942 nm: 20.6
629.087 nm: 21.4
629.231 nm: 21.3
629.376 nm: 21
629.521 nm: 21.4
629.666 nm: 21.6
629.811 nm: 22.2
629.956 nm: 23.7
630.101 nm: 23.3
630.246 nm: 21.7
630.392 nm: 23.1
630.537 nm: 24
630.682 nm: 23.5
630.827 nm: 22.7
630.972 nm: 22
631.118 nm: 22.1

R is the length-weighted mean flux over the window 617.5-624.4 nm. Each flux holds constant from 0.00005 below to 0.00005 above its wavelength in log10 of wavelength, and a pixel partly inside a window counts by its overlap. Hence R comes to 21.3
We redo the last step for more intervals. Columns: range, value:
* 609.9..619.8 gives 20.6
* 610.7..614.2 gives 20.7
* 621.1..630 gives 21.8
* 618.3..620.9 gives 20.7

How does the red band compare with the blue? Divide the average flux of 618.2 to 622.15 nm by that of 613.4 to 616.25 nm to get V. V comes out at 1.03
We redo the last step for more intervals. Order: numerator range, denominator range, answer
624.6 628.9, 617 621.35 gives 1.05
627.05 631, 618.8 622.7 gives 1.03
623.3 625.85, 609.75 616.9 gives 1.09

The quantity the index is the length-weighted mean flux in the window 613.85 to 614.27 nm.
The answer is 19.2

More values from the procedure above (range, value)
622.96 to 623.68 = 22.3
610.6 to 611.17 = 20.4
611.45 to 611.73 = 21.4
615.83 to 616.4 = 20.4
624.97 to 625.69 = 22.6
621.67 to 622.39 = 20.6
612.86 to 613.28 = 21.1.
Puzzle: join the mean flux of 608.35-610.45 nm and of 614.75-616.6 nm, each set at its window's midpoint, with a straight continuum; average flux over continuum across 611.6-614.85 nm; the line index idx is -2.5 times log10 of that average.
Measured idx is 0.03 mag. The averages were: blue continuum 21.9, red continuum 20.9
